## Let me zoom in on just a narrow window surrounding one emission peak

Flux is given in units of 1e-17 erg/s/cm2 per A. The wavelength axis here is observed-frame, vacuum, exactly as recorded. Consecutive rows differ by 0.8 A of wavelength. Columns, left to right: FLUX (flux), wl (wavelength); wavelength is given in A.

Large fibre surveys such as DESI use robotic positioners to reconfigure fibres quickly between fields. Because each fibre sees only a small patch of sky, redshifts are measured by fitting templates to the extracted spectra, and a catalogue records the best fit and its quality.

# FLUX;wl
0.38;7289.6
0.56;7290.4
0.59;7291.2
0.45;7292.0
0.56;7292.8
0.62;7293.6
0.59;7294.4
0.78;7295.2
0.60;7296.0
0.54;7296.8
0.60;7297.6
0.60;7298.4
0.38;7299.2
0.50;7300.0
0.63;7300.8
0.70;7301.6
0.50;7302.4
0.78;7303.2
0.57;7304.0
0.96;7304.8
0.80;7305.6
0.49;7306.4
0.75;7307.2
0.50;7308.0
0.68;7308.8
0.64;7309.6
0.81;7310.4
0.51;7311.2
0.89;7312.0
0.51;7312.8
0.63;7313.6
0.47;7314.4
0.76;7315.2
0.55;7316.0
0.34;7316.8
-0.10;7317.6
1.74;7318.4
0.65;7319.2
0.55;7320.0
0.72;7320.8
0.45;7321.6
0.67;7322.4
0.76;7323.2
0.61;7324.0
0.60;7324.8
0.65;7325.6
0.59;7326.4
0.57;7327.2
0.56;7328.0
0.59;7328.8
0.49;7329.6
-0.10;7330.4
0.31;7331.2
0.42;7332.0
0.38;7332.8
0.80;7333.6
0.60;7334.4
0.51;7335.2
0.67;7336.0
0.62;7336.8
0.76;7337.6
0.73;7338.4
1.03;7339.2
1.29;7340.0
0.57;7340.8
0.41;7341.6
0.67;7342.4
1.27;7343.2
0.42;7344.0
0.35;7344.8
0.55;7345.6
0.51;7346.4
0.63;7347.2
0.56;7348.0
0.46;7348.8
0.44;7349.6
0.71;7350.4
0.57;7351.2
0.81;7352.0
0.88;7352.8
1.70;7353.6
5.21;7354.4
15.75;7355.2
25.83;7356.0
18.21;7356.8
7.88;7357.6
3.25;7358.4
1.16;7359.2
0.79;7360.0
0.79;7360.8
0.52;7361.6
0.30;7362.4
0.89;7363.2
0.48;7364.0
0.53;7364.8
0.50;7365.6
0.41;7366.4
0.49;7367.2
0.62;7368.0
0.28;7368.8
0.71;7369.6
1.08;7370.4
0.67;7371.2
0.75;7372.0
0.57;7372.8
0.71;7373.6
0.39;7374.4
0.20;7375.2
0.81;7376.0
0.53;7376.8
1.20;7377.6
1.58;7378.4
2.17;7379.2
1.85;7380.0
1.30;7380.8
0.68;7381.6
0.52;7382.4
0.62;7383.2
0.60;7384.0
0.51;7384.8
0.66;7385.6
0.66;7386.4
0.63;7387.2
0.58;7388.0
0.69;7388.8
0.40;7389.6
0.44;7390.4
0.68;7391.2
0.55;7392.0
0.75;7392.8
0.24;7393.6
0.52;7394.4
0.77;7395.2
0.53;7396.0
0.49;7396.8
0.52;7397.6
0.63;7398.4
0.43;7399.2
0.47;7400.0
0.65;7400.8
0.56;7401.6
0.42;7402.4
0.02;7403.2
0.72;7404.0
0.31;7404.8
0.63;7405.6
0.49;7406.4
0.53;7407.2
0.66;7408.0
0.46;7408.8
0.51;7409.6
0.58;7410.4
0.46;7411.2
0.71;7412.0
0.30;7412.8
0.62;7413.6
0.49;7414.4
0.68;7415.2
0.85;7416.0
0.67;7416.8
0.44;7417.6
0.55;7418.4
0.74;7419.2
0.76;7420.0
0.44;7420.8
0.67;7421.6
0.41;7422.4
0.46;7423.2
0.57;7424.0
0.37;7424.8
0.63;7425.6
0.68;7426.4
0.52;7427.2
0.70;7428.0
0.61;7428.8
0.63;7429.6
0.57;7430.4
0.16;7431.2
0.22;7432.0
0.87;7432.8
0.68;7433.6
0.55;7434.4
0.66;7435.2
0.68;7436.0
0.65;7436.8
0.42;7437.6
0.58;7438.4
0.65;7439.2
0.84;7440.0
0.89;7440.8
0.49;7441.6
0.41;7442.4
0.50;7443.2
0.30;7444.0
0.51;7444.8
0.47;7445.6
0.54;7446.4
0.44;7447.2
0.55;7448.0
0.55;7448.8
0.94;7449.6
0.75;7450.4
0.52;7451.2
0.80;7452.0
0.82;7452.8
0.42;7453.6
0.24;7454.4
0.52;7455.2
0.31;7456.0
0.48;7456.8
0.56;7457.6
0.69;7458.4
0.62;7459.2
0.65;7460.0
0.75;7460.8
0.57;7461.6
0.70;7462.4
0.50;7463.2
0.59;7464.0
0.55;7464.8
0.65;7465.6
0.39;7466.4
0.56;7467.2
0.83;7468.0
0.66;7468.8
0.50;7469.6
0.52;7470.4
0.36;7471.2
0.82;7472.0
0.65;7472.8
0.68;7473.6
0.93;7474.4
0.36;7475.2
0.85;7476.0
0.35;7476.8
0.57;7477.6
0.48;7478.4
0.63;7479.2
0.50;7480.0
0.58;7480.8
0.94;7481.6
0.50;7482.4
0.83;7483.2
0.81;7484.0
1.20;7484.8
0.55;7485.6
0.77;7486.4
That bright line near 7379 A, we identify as [N II] 6583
